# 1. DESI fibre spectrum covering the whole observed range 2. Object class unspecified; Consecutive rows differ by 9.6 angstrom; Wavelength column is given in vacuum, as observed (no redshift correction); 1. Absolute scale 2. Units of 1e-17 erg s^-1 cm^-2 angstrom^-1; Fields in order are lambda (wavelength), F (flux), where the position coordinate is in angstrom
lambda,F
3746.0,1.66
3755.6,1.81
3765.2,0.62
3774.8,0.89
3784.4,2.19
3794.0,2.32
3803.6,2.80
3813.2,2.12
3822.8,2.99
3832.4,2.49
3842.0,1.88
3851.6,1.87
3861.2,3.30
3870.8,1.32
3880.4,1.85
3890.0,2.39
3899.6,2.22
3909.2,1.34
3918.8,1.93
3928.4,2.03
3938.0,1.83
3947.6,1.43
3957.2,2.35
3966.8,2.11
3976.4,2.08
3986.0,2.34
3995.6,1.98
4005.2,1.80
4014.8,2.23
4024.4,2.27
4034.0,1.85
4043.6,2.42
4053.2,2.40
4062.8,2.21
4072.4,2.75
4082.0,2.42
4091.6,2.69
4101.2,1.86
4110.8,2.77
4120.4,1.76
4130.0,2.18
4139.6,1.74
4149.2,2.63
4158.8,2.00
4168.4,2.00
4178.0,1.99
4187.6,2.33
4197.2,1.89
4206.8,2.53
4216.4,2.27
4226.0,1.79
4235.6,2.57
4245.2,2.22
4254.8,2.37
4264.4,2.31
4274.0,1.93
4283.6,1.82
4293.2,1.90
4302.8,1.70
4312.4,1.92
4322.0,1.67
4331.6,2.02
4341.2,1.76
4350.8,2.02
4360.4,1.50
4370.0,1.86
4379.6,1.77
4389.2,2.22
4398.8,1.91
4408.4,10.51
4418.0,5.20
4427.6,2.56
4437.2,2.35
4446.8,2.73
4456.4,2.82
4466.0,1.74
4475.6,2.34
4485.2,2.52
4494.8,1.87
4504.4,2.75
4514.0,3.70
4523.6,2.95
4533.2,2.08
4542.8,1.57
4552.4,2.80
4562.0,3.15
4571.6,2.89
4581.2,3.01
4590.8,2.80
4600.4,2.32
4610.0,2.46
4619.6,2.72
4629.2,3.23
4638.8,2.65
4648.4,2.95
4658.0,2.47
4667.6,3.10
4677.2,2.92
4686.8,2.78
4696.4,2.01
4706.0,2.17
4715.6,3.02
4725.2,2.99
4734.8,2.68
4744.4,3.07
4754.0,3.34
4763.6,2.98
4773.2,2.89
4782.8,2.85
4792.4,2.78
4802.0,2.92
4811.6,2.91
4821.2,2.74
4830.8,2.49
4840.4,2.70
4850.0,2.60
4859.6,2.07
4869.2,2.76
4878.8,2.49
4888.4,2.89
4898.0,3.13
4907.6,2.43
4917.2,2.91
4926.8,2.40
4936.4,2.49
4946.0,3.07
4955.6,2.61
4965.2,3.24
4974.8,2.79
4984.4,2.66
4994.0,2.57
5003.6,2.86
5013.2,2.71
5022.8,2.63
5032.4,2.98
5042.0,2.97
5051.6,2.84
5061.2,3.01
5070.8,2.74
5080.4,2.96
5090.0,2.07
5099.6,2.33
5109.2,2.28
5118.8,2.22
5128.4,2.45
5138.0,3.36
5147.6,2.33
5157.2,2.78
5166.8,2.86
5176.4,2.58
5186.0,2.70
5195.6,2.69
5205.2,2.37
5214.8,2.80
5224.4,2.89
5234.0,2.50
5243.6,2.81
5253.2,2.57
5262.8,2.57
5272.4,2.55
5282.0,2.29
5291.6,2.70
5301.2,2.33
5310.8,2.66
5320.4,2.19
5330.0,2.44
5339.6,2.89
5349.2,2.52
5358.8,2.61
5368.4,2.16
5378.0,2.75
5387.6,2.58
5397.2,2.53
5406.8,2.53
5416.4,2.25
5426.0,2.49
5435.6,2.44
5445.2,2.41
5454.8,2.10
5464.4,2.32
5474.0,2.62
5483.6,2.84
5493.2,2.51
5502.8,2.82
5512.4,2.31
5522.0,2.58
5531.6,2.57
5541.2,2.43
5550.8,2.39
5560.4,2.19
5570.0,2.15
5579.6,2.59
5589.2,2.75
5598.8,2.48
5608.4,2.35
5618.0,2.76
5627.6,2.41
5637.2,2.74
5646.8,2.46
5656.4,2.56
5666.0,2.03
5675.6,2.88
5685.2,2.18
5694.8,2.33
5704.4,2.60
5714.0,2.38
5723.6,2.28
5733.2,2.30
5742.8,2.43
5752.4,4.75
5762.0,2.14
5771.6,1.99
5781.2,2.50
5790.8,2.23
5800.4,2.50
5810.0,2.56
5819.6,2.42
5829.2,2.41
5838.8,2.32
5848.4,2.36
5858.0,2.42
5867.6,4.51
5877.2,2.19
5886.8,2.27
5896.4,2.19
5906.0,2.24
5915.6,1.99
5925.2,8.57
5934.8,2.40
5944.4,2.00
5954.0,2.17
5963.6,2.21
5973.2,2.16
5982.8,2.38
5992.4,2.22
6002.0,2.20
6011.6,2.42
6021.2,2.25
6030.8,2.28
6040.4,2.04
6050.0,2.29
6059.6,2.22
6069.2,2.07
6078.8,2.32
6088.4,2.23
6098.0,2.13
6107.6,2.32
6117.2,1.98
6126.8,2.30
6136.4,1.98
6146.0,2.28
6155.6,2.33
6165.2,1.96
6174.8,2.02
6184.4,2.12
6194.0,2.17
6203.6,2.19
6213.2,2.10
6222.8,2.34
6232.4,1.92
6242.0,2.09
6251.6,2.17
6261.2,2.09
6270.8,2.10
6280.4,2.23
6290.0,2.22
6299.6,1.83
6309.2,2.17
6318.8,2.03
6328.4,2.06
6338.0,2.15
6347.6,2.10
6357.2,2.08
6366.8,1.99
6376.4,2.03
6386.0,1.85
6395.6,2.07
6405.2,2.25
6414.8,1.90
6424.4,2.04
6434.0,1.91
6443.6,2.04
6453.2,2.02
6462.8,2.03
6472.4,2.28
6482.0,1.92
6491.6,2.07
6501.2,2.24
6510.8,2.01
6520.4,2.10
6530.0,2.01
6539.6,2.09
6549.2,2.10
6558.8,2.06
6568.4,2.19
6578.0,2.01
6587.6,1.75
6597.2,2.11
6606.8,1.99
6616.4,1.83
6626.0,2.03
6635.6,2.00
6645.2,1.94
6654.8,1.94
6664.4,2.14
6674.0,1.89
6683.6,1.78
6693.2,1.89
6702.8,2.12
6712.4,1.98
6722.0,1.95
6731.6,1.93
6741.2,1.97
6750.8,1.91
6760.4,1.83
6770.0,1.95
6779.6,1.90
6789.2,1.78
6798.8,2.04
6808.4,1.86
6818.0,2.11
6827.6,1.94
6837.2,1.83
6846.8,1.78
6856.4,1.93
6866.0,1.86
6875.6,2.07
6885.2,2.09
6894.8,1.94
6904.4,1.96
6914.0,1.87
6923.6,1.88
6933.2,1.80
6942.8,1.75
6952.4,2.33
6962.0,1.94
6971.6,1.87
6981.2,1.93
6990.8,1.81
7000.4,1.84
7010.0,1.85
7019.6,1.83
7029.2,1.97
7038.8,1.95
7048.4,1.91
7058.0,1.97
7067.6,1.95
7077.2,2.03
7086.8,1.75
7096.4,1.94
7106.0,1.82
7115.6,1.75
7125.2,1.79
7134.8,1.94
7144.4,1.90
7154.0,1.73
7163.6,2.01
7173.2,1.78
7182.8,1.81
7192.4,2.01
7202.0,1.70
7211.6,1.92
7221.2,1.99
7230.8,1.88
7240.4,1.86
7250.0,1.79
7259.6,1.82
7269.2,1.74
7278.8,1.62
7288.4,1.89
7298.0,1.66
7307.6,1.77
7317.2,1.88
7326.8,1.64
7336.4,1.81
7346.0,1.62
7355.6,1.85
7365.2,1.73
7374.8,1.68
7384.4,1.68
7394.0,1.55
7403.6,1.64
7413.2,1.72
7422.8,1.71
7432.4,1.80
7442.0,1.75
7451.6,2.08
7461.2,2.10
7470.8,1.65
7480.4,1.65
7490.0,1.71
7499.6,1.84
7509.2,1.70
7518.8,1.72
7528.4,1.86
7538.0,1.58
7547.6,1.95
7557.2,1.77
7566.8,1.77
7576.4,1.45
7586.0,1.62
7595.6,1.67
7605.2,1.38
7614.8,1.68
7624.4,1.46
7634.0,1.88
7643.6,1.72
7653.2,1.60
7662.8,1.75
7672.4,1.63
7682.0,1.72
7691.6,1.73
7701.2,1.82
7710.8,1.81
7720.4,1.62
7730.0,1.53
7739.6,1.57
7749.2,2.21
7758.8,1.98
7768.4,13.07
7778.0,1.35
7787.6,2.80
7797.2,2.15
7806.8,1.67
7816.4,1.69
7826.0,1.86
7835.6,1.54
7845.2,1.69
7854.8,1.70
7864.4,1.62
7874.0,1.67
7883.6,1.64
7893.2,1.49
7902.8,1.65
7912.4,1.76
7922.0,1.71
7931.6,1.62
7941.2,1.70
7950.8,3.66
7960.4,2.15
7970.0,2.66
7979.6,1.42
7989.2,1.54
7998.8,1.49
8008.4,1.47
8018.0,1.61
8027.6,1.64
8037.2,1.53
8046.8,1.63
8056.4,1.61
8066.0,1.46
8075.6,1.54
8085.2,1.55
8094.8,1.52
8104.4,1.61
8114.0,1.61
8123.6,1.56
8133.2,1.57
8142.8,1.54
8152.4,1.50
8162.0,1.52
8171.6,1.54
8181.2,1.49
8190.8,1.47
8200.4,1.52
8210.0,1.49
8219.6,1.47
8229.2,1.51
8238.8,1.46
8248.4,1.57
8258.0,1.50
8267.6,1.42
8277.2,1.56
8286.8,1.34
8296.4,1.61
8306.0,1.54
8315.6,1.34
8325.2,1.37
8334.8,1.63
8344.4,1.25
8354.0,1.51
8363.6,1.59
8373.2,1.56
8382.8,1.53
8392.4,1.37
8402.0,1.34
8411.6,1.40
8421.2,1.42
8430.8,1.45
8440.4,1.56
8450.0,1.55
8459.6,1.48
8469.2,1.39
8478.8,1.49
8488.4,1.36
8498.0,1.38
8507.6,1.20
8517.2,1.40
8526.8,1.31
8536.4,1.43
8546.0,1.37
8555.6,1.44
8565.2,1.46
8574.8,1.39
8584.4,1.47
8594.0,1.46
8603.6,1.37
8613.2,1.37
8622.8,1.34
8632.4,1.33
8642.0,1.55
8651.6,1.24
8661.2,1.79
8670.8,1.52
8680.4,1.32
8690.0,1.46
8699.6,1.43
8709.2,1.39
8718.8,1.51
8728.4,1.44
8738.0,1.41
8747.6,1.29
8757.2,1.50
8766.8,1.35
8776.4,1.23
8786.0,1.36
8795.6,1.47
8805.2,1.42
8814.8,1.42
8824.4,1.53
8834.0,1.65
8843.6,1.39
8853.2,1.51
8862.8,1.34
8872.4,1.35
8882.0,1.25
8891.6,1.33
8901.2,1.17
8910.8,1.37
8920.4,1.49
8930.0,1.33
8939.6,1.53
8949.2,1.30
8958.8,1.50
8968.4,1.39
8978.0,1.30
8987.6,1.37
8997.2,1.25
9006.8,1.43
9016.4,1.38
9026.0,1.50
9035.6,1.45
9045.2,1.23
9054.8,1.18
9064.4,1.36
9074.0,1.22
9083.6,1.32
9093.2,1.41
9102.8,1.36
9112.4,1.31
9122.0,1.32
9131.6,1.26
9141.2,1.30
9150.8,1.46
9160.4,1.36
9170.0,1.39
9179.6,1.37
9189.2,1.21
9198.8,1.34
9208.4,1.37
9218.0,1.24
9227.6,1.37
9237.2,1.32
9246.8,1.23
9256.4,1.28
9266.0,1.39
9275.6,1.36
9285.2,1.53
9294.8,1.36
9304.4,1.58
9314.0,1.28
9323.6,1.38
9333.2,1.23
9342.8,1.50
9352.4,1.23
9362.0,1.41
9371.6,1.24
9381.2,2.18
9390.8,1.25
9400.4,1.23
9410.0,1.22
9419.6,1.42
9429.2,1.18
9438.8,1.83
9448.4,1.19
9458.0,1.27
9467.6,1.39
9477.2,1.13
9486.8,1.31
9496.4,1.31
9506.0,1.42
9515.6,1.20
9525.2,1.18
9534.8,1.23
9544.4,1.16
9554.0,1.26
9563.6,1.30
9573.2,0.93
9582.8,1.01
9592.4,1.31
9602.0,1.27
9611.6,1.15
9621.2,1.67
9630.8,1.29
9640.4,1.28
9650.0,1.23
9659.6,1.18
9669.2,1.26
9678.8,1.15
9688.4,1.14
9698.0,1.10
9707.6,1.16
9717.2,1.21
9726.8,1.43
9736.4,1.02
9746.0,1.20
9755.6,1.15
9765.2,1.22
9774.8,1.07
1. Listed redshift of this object 0.183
